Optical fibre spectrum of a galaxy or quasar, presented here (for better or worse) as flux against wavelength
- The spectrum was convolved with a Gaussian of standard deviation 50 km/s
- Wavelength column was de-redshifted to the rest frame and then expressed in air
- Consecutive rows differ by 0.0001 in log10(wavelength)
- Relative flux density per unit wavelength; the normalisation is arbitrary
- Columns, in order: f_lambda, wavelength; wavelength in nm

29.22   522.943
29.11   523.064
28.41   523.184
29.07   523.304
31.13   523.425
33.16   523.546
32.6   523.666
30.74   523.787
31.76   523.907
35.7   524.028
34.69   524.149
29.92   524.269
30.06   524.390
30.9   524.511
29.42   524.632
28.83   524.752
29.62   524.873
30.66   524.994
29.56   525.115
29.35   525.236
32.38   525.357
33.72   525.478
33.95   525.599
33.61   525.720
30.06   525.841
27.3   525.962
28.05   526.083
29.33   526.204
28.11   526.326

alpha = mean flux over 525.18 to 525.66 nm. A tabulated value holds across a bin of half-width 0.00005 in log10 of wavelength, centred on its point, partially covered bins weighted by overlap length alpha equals 32.4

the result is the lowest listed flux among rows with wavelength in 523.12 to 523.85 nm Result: 28.41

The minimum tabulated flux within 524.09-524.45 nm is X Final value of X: 29.92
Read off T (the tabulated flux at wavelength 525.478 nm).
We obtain 33.72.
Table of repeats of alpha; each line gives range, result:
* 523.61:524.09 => 32.7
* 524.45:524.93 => 29.7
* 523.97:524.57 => 32.2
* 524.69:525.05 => 29.7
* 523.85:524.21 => 34.1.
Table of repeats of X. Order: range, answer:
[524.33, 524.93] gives 28.83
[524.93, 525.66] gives 29.35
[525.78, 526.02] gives 27.3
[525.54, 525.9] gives 30.06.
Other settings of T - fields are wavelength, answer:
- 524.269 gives 29.92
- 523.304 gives 29.07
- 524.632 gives 29.42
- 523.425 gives 31.13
